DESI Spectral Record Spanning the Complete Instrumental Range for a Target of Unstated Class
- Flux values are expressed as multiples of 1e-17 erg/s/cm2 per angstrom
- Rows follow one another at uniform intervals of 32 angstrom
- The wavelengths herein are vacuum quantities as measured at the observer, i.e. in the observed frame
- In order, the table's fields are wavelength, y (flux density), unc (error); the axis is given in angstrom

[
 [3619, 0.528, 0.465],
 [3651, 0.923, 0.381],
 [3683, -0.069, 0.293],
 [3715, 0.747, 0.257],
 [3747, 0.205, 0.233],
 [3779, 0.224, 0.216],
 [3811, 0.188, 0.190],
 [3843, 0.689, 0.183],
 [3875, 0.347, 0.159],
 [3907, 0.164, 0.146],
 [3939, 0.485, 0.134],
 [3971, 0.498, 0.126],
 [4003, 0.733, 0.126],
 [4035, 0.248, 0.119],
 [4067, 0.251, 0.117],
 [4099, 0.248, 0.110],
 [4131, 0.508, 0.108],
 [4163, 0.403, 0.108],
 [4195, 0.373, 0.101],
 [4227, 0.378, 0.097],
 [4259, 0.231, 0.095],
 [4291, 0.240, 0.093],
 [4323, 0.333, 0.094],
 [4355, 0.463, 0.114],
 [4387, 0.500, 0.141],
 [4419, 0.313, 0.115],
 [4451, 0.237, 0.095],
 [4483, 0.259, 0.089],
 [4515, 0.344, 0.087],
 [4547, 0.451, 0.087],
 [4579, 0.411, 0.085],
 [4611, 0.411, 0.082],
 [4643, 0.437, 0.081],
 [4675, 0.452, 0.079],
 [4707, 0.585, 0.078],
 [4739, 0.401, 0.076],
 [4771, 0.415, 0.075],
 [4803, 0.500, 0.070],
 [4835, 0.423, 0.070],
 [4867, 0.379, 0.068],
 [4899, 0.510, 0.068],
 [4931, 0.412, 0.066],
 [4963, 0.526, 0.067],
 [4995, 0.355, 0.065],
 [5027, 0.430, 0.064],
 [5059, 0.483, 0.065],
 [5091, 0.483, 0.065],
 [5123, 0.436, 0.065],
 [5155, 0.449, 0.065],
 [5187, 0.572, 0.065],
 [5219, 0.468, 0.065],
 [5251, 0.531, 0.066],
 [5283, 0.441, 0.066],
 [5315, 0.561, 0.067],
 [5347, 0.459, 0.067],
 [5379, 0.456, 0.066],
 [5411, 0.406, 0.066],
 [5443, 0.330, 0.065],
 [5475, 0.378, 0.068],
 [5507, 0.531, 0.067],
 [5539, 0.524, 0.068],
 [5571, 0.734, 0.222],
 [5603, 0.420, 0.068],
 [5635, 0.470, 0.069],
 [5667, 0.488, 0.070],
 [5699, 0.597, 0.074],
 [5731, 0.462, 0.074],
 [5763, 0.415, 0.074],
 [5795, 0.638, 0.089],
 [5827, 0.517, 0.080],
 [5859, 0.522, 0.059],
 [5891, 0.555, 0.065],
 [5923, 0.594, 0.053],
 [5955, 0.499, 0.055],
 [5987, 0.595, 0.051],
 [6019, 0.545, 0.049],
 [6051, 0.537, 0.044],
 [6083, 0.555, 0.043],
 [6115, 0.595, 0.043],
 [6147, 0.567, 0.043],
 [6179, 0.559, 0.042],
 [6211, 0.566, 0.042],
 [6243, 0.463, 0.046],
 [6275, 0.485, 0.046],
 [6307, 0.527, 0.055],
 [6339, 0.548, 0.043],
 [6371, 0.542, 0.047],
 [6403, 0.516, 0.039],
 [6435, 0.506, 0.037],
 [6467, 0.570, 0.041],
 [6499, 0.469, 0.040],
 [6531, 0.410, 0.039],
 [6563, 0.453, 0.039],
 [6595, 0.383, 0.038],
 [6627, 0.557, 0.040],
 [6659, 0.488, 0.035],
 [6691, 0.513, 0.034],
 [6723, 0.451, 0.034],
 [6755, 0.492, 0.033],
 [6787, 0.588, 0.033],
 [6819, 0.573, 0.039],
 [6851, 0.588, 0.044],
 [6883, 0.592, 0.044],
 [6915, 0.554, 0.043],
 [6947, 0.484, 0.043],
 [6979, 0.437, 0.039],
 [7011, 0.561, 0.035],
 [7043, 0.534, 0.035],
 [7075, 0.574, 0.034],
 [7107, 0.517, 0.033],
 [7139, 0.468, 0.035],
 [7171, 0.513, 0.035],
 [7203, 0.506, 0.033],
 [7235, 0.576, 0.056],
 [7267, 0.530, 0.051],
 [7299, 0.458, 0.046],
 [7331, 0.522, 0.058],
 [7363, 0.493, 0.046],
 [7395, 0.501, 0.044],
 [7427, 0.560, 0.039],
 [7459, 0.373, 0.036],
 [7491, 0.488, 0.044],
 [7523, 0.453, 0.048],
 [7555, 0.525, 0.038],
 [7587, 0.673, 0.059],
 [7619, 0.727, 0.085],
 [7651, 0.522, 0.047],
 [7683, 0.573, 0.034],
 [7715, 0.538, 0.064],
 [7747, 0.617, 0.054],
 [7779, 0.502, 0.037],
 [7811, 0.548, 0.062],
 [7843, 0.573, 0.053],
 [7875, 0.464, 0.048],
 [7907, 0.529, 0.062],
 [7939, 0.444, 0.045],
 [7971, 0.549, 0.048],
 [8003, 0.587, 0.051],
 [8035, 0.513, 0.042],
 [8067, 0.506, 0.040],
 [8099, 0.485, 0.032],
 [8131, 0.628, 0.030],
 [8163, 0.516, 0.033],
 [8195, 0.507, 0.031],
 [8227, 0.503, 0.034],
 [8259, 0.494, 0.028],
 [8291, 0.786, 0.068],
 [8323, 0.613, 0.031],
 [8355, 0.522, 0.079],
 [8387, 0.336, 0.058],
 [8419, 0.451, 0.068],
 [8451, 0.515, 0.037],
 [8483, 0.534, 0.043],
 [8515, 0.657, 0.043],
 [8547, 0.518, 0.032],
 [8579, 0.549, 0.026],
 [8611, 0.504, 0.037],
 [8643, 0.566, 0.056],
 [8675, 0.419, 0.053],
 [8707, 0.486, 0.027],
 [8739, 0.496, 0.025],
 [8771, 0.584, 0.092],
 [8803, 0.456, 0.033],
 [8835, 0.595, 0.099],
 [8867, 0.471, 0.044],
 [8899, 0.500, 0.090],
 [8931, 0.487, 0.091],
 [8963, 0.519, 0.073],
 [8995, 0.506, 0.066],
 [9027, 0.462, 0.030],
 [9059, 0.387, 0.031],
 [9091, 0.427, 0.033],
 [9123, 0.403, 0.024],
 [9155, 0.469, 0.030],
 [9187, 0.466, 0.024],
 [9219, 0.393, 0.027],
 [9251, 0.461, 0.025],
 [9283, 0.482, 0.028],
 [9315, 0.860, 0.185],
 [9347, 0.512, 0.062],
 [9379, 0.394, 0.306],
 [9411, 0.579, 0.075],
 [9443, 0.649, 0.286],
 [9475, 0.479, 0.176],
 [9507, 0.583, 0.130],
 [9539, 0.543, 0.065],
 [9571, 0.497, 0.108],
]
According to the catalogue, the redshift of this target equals 0.265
